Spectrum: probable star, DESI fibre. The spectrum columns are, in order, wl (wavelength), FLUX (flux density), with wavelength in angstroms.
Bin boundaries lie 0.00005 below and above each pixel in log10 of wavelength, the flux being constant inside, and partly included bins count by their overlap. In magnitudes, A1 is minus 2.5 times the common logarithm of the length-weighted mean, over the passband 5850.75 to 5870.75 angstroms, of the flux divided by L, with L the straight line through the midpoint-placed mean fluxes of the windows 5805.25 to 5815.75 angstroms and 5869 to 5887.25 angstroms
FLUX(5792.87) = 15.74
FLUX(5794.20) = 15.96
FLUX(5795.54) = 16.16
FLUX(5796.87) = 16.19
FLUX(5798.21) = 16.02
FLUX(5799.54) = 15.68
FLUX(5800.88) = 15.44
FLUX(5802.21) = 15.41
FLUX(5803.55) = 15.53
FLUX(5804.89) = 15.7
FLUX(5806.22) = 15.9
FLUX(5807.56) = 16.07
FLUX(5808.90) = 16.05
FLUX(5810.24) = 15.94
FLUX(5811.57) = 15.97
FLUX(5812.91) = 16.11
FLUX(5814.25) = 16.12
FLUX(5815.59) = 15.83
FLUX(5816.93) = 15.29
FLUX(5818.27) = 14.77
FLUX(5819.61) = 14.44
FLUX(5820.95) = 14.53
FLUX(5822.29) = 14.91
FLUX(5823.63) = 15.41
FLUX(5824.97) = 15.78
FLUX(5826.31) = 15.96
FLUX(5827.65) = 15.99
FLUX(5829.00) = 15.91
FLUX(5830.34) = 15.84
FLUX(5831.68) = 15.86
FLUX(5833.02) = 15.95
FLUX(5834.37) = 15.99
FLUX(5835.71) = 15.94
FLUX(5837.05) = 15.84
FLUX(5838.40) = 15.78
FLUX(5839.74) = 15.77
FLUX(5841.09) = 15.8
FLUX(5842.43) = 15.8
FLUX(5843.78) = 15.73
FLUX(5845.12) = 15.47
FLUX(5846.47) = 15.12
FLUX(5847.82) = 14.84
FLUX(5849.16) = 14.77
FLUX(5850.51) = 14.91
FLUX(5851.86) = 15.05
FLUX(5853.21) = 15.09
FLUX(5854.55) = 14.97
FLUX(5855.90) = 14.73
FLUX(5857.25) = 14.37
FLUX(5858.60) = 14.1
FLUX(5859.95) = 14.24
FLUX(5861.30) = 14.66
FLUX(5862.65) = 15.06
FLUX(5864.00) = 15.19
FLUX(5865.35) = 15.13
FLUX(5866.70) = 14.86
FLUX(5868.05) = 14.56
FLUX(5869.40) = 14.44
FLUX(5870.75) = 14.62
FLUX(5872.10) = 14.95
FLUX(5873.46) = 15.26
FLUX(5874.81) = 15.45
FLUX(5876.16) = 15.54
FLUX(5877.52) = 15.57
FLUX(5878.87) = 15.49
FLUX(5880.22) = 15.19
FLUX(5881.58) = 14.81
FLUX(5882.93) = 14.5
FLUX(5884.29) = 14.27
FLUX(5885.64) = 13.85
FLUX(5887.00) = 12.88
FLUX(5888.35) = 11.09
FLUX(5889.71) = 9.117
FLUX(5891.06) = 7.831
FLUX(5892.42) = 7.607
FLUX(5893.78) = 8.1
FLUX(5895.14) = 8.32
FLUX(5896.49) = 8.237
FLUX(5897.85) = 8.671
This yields 0.027 mag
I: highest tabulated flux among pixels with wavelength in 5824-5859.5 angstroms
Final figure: 15.99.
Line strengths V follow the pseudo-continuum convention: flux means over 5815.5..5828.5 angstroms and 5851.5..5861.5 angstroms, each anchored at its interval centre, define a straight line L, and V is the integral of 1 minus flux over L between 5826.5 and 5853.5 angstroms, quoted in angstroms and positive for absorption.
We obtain -1.2 angstroms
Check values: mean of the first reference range 15.3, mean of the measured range 15.6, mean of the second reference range 14.6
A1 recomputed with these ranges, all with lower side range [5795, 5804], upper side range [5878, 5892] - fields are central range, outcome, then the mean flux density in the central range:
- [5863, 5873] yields -0.11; 14.8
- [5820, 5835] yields -0.06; 15.6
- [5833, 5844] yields -0.10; 15.8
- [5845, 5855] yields -0.07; 15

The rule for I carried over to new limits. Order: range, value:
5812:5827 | 16.12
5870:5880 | 15.57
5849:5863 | 15.09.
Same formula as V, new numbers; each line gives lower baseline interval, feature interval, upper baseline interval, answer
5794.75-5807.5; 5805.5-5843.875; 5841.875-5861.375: -0.8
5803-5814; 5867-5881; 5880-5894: -3.0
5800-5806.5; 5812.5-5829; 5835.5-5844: 0.3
